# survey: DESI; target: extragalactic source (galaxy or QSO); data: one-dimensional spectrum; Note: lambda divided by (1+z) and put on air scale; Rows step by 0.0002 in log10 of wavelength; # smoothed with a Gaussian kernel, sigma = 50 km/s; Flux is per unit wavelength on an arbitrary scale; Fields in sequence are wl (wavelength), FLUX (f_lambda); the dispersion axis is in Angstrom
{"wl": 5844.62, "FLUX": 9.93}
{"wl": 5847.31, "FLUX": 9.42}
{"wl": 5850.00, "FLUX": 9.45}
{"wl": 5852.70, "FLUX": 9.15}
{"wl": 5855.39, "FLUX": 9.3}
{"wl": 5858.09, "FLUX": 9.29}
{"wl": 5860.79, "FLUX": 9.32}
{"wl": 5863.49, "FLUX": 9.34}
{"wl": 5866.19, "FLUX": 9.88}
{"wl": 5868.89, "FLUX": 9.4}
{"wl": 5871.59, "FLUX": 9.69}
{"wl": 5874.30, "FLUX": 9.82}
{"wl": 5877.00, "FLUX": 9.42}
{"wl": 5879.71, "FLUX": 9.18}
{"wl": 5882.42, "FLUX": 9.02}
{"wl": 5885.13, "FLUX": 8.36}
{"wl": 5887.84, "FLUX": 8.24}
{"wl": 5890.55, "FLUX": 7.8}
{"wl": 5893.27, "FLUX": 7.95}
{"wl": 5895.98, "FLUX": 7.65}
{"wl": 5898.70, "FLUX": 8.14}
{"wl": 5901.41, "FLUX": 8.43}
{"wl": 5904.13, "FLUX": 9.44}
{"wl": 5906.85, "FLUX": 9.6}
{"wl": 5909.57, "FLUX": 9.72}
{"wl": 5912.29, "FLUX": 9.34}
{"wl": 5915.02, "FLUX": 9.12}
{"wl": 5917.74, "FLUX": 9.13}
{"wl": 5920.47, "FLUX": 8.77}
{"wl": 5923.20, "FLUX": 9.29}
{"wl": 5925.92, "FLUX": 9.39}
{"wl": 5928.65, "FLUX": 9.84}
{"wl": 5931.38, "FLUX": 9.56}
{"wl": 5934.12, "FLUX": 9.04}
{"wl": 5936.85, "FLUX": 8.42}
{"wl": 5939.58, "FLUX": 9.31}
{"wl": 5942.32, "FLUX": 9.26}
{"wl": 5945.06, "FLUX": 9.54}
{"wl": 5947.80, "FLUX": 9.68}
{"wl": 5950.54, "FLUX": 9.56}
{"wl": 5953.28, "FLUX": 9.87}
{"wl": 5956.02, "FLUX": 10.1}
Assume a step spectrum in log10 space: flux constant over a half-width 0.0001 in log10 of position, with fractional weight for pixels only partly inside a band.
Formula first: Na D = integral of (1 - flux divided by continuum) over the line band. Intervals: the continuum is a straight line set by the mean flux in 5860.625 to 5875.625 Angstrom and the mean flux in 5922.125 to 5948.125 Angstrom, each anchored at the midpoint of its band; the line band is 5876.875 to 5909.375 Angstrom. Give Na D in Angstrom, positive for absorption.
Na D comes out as 3.0 Angstrom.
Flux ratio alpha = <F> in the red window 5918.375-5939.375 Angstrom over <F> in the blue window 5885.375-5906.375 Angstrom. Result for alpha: 1.11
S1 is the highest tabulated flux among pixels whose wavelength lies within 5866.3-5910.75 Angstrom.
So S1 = 9.82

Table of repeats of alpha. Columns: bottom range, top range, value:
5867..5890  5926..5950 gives 1.02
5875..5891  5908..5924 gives 1.05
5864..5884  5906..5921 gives 0.98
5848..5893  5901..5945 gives 1.01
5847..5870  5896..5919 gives 0.96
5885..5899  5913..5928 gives 1.15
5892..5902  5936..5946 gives 1.14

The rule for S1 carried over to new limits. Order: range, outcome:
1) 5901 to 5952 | 9.84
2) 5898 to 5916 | 9.72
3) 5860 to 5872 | 9.88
